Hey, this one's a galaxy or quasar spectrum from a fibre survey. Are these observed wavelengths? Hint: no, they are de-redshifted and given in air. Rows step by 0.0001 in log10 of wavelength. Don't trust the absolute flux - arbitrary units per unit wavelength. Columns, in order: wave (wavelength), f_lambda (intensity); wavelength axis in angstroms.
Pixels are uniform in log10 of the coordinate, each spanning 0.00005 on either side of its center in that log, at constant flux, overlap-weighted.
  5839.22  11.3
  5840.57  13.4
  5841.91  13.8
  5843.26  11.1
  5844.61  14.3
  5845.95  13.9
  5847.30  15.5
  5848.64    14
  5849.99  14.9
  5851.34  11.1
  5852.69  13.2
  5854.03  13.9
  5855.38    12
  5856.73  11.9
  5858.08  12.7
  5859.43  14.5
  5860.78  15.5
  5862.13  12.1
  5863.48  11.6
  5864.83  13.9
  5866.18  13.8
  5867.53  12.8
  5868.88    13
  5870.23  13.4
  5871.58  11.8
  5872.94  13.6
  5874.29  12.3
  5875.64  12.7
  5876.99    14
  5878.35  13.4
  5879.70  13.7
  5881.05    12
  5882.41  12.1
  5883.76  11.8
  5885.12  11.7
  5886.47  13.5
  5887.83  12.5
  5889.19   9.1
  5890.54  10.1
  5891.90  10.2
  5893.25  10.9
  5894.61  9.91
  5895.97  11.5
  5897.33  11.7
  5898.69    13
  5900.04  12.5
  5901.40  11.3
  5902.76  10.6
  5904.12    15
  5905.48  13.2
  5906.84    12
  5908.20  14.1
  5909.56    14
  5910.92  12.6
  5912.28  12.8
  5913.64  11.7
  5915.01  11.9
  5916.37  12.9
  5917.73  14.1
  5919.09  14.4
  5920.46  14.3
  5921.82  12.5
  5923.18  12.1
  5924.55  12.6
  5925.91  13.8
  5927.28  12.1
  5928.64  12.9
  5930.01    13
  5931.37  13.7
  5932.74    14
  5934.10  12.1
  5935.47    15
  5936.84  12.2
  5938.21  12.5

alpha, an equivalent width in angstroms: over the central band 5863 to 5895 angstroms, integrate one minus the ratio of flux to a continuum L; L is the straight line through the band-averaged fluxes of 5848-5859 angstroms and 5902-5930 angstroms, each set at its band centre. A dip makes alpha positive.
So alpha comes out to 1.8 angstroms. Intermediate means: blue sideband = 13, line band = 12.3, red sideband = 13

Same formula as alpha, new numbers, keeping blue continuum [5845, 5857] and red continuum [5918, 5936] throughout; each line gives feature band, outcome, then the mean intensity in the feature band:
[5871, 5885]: 0.7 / 12.7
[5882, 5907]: 3.1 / 11.7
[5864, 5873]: 0.2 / 13.1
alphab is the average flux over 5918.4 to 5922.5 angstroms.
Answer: 13.7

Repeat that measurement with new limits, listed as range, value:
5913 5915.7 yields 11.8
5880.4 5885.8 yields 11.9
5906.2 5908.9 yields 13.1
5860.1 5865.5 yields 13.3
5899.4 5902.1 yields 11.9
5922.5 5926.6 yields 12.8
